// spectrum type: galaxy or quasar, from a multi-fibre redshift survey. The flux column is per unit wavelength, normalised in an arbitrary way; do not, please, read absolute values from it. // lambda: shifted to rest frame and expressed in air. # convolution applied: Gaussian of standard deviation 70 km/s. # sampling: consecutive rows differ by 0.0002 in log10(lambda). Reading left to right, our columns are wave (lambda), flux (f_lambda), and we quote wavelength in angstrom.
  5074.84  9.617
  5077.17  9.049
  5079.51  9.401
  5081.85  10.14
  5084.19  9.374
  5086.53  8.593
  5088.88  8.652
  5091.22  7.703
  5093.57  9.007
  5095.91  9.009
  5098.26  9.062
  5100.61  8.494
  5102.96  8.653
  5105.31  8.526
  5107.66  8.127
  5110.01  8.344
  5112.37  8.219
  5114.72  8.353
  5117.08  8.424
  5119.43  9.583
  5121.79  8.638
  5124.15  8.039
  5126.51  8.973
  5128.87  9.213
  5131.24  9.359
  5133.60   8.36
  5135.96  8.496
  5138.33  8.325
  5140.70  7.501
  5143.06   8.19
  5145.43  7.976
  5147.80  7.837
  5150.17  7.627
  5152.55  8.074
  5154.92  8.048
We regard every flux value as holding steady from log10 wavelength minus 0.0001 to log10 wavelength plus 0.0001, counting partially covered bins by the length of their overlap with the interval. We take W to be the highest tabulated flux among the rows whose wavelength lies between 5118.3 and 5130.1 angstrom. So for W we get 9.583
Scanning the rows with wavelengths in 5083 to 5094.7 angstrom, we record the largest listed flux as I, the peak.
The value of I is 9.374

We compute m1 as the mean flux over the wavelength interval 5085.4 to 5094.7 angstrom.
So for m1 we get 8.48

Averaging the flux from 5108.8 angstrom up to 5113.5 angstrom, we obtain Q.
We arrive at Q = 8.27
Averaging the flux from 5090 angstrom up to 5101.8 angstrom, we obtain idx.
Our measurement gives 8.66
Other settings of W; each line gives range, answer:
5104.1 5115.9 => 8.526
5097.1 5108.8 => 9.062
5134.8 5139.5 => 8.496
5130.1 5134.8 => 9.359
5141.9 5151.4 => 8.19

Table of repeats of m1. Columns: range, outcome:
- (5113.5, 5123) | 8.75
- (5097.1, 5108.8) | 8.57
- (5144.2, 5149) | 7.91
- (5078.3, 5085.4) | 9.63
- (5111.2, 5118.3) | 8.35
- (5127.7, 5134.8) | 8.98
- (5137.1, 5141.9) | 7.92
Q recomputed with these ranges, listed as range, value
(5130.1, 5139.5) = 8.64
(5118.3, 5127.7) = 8.8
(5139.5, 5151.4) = 7.83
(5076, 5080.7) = 9.24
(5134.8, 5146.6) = 8.1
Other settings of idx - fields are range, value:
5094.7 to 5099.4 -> 9.04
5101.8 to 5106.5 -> 8.59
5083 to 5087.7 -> 8.99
